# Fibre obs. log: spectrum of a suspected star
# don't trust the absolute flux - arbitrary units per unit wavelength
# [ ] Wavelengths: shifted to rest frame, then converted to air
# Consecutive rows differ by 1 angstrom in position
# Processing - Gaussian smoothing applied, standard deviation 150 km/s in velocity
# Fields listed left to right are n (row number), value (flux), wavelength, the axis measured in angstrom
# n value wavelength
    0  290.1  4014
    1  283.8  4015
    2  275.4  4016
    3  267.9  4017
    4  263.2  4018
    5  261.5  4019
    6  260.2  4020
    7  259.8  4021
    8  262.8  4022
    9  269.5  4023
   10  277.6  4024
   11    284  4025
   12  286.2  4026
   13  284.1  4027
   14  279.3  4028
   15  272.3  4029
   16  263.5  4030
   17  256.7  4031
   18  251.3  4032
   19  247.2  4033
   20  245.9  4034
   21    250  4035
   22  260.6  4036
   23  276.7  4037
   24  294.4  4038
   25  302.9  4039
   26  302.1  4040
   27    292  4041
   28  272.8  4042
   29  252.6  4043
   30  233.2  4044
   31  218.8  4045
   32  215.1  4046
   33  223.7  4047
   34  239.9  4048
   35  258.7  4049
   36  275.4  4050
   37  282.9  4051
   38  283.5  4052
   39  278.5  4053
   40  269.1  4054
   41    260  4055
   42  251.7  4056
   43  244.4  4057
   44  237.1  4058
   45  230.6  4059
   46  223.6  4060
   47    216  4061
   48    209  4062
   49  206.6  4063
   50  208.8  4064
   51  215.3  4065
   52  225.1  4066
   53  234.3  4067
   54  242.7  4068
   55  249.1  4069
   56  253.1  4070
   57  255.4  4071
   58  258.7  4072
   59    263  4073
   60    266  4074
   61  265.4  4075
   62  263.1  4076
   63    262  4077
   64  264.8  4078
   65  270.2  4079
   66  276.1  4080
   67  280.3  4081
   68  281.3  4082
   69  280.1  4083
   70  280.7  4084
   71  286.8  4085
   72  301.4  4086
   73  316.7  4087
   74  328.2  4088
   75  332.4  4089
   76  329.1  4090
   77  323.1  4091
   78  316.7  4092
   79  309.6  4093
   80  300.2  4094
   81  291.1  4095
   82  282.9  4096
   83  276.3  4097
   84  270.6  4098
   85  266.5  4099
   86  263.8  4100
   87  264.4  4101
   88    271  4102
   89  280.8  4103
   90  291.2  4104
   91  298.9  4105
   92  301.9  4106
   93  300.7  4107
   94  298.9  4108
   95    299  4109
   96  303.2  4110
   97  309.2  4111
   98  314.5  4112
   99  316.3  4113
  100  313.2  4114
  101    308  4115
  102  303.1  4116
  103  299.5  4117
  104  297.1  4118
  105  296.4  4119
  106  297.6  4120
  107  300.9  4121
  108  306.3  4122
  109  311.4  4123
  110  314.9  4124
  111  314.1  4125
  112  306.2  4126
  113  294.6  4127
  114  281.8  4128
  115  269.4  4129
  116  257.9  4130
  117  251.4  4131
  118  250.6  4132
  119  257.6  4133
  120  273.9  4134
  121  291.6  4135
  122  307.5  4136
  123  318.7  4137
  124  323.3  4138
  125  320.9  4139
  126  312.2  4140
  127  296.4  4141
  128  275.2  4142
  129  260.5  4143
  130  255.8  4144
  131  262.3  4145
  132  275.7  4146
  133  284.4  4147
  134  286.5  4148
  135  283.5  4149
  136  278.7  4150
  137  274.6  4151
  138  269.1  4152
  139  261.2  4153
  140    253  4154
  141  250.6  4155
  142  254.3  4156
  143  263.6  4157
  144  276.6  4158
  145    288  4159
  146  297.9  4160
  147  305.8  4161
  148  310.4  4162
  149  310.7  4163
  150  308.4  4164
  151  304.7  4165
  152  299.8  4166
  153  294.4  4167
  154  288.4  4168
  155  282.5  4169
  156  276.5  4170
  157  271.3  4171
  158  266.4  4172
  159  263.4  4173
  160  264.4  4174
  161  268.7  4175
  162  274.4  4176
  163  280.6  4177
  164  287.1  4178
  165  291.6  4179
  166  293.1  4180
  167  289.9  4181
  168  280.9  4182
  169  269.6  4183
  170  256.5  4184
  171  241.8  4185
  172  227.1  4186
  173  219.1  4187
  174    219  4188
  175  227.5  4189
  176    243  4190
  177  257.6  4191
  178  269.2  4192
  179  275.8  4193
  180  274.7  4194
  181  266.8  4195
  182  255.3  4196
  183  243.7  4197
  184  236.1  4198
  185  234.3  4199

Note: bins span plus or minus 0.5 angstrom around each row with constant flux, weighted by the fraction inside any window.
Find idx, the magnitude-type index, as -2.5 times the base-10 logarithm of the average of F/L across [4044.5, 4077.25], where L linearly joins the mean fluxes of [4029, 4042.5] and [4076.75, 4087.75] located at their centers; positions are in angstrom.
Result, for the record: 0.135 mag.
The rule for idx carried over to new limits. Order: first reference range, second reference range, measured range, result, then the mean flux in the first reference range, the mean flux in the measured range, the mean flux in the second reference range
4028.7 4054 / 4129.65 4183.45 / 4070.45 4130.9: -0.07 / 262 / 291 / 281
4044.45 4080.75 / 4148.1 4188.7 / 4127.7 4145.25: -0.06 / 247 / 282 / 275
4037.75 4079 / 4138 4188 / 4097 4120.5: -0.12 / 251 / 294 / 278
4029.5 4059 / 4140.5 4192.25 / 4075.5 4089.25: -0.09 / 260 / 287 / 273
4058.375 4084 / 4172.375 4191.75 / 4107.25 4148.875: -0.15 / 249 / 293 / 261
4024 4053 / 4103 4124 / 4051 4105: 0.07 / 265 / 269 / 303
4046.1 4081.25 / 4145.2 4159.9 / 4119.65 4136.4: -0.09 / 249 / 287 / 272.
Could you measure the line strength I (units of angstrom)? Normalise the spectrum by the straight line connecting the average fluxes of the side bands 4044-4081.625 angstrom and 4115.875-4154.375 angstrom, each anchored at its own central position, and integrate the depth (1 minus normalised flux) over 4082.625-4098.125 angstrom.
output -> -2.4 angstrom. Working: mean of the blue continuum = 248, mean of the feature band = 303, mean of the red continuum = 287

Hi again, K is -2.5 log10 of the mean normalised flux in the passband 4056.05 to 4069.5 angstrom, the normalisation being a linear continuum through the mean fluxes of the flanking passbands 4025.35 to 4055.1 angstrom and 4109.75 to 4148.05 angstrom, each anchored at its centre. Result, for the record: 0.194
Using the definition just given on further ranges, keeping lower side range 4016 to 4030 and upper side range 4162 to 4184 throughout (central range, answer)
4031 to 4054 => 0.05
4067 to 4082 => 0.06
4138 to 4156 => 0.02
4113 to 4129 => -0.08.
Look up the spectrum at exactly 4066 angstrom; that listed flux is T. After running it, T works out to 225.1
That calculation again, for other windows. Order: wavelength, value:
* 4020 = 260.2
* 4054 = 269.1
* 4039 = 302.9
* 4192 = 269.2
